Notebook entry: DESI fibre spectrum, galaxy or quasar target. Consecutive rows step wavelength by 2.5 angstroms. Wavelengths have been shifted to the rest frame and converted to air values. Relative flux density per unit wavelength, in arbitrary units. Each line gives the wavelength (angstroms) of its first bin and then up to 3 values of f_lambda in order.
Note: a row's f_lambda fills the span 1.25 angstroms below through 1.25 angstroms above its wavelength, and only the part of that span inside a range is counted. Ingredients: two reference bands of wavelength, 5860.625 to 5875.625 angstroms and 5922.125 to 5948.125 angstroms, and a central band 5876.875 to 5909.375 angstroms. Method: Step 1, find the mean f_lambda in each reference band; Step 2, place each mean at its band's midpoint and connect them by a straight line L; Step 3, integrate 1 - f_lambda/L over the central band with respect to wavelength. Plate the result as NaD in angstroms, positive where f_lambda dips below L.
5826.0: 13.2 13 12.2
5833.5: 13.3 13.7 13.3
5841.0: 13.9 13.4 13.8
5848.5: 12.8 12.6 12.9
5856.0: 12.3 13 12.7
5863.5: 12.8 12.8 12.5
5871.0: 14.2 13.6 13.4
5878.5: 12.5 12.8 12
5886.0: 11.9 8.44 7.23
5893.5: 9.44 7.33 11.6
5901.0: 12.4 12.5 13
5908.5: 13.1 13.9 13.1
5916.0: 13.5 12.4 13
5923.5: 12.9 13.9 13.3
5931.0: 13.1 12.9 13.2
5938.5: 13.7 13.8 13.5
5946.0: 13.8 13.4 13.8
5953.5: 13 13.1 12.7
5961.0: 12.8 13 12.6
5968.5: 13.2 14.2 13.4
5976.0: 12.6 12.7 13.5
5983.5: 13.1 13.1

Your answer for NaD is 5.3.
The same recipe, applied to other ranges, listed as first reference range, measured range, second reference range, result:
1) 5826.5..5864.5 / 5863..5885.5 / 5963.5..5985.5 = 0.3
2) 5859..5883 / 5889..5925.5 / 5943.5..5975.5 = 3.7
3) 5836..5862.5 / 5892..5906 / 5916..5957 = 2.6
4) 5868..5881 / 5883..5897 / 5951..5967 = 4.1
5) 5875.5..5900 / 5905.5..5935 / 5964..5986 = -4.2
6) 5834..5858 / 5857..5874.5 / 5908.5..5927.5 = 0.2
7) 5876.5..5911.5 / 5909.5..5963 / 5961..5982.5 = -4.3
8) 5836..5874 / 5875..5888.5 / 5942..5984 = 1.0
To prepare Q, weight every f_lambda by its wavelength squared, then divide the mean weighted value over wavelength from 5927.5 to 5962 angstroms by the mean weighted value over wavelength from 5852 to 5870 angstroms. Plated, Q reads 1.07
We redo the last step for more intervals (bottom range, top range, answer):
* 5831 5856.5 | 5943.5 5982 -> 1.04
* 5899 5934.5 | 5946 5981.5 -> 1.02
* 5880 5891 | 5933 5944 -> 1.27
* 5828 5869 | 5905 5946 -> 1.05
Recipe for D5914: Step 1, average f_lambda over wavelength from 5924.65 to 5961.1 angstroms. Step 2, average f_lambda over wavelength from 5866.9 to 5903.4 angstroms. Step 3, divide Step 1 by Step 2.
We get 1.17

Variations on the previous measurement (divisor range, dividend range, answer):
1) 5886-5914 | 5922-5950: 1.21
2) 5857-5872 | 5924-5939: 1.03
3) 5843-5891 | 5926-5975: 1.06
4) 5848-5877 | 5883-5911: 0.84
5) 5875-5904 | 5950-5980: 1.20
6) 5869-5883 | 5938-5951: 1.04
